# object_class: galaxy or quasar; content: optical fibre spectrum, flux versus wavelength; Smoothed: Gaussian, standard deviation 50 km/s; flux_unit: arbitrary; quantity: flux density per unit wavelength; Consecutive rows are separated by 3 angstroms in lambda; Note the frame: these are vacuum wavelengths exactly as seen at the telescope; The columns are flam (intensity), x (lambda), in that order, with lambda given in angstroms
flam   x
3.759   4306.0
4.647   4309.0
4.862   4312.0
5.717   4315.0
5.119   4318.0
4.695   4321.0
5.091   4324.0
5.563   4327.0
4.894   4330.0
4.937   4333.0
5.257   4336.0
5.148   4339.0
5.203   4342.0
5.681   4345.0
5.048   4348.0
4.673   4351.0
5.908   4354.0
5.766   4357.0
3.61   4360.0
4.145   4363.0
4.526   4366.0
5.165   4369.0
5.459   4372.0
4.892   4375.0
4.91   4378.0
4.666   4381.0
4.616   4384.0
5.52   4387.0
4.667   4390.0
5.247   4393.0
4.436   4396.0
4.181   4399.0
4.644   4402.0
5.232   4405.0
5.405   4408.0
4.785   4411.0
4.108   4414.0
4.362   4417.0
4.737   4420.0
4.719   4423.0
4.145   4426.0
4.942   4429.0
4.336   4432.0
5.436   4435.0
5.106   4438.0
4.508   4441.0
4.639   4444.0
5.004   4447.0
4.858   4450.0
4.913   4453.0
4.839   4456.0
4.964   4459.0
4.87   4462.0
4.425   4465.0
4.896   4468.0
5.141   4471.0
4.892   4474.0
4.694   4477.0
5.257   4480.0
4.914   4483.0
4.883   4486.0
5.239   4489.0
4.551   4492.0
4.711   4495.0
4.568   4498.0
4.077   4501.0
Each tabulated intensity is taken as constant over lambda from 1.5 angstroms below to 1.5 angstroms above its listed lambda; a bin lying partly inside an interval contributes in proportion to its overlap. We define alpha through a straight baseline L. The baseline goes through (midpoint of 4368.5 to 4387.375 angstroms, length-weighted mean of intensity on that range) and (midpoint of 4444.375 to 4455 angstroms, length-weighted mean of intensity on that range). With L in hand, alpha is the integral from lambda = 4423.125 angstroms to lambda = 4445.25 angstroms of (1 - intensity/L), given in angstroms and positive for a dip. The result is 0.8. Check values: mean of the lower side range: 5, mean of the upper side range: 4.89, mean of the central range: 4.73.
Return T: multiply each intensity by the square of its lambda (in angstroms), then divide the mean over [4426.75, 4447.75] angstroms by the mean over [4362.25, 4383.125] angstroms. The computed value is 1.0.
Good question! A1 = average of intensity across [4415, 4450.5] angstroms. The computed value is 4.72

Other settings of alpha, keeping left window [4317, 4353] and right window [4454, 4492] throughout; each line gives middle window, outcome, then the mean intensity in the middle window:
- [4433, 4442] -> -0.09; 5.01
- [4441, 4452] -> 0.34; 4.79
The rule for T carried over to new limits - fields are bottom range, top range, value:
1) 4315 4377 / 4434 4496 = 1.02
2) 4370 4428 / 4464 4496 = 1.06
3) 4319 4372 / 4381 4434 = 0.96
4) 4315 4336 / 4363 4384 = 0.97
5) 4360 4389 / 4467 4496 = 1.07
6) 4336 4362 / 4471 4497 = 1.02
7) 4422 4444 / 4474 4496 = 1.06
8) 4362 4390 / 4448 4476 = 1.04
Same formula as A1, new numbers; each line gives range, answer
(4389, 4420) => 4.71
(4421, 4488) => 4.84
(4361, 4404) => 4.78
